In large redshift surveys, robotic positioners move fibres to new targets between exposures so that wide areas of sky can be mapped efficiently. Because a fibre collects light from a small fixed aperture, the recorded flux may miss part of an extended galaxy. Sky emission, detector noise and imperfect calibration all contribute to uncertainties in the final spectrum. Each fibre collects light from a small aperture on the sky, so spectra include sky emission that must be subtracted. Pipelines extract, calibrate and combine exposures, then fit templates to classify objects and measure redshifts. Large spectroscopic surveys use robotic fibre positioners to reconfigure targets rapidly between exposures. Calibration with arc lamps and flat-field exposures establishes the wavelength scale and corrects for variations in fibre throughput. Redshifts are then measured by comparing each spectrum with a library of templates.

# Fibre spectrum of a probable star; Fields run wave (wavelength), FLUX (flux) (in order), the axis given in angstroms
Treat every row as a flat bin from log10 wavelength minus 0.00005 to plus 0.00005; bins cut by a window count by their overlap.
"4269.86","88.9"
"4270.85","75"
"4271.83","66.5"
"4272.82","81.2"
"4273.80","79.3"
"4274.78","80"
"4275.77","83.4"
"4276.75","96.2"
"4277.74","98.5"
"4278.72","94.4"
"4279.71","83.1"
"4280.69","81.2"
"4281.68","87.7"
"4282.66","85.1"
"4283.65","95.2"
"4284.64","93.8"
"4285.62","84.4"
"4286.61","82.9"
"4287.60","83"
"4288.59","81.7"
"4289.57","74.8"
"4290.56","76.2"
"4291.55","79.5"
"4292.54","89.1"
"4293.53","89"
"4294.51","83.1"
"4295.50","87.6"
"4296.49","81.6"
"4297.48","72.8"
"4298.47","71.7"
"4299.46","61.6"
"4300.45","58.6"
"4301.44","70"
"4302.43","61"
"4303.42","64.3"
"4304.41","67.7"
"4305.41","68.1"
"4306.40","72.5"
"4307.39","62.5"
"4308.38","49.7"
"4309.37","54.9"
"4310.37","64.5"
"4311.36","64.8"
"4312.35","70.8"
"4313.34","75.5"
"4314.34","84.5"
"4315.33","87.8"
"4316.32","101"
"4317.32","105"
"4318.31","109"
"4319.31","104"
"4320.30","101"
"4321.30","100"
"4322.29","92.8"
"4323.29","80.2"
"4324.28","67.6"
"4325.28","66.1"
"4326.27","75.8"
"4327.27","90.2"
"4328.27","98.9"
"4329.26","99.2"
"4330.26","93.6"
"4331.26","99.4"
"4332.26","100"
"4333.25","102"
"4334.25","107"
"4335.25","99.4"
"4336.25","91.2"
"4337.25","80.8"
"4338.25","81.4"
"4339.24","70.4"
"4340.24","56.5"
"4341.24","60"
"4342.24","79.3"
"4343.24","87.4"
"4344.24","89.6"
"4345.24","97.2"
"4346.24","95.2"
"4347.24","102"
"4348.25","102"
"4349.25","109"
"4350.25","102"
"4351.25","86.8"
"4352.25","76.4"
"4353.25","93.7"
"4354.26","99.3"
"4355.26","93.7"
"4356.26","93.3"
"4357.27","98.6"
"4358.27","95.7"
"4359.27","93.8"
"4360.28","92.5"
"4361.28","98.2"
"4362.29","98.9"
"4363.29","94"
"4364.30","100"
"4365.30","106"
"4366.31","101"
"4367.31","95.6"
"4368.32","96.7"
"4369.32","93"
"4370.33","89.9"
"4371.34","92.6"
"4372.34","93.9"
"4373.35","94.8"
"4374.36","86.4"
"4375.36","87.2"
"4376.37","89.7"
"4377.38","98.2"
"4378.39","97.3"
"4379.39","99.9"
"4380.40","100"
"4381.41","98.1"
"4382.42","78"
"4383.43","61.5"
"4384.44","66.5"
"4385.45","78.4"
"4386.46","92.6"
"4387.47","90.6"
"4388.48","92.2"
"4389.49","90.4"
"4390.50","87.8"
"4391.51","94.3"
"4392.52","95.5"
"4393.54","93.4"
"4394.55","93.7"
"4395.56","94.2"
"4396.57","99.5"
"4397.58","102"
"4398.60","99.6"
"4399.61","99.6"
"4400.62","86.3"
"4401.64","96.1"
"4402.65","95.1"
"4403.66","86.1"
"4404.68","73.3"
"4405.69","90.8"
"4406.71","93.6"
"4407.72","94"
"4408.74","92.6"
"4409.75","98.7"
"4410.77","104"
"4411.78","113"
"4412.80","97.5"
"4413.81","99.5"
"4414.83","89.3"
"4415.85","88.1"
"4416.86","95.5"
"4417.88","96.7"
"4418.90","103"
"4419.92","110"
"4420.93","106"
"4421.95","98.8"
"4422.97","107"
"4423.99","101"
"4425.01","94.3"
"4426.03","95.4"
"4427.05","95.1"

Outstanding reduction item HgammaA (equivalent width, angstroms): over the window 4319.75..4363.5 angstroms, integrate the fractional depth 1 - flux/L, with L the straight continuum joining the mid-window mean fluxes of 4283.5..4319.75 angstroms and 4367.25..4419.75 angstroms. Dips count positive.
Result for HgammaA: -3.4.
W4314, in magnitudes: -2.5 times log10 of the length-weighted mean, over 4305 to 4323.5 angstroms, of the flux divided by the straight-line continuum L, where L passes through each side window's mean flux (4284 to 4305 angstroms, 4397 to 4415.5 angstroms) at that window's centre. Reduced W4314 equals -0.02 mag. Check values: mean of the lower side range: 76.9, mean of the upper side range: 95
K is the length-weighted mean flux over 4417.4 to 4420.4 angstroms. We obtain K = 103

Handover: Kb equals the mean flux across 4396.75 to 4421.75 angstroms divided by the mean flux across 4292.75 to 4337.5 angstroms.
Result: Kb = 1.17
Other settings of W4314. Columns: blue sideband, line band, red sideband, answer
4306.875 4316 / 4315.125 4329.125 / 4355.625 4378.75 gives -0.23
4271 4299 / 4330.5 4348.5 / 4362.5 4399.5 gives 0.00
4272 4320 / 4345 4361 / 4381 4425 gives -0.10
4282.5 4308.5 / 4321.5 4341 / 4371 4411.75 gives -0.06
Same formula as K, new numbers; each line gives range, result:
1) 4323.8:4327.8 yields 75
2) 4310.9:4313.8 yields 70.5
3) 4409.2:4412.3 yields 105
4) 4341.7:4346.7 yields 89.5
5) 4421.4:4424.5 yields 102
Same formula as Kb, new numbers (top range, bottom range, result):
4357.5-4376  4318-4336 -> 1.02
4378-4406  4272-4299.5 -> 1.08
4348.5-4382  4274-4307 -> 1.19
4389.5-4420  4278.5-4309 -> 1.24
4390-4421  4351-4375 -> 1.01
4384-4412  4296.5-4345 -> 1.15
